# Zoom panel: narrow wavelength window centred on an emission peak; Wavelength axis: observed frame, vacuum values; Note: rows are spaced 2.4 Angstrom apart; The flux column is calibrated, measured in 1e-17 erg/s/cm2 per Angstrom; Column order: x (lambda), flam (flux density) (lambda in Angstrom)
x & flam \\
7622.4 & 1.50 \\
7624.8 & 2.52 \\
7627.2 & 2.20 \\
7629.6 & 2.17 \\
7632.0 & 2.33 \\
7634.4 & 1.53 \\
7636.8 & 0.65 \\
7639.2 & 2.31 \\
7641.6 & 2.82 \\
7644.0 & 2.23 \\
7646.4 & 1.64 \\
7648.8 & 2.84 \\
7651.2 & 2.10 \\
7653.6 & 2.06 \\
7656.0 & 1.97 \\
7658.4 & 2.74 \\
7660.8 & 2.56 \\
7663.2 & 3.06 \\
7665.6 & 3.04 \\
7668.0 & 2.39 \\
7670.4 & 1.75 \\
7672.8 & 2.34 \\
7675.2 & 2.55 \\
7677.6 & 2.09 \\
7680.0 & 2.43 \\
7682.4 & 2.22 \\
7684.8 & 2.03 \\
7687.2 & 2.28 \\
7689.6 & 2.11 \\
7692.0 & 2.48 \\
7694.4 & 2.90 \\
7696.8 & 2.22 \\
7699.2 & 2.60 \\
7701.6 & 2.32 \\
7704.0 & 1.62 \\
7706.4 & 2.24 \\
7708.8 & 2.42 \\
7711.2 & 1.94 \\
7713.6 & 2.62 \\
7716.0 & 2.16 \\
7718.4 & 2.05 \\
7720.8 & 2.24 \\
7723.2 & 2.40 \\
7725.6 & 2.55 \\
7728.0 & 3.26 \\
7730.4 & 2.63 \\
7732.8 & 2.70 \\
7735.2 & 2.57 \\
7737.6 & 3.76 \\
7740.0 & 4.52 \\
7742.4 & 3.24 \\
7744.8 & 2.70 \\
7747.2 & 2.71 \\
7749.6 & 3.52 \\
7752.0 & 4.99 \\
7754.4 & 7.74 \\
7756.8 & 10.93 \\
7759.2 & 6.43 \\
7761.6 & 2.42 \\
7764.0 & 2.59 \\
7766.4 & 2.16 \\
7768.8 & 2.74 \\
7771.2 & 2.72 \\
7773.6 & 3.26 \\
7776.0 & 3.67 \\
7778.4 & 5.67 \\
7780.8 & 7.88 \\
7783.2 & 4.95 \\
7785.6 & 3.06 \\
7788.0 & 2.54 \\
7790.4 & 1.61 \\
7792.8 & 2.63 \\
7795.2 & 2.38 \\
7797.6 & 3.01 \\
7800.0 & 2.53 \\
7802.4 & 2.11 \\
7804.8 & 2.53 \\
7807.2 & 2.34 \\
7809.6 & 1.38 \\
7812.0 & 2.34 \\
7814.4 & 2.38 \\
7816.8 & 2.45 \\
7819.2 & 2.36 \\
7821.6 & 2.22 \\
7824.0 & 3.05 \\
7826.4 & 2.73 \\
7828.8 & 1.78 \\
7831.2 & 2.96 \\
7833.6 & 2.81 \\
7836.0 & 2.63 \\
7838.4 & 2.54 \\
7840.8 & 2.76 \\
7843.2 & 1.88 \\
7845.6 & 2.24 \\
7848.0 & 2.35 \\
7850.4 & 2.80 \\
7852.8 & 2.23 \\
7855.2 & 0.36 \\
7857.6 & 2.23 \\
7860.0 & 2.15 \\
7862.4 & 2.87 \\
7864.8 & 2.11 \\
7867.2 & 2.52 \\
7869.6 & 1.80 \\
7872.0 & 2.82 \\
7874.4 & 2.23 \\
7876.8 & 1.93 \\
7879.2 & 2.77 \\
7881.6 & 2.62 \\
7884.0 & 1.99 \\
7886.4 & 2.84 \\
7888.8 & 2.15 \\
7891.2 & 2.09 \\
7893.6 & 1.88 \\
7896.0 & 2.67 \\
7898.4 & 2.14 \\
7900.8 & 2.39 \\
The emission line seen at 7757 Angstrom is H-alpha 6563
